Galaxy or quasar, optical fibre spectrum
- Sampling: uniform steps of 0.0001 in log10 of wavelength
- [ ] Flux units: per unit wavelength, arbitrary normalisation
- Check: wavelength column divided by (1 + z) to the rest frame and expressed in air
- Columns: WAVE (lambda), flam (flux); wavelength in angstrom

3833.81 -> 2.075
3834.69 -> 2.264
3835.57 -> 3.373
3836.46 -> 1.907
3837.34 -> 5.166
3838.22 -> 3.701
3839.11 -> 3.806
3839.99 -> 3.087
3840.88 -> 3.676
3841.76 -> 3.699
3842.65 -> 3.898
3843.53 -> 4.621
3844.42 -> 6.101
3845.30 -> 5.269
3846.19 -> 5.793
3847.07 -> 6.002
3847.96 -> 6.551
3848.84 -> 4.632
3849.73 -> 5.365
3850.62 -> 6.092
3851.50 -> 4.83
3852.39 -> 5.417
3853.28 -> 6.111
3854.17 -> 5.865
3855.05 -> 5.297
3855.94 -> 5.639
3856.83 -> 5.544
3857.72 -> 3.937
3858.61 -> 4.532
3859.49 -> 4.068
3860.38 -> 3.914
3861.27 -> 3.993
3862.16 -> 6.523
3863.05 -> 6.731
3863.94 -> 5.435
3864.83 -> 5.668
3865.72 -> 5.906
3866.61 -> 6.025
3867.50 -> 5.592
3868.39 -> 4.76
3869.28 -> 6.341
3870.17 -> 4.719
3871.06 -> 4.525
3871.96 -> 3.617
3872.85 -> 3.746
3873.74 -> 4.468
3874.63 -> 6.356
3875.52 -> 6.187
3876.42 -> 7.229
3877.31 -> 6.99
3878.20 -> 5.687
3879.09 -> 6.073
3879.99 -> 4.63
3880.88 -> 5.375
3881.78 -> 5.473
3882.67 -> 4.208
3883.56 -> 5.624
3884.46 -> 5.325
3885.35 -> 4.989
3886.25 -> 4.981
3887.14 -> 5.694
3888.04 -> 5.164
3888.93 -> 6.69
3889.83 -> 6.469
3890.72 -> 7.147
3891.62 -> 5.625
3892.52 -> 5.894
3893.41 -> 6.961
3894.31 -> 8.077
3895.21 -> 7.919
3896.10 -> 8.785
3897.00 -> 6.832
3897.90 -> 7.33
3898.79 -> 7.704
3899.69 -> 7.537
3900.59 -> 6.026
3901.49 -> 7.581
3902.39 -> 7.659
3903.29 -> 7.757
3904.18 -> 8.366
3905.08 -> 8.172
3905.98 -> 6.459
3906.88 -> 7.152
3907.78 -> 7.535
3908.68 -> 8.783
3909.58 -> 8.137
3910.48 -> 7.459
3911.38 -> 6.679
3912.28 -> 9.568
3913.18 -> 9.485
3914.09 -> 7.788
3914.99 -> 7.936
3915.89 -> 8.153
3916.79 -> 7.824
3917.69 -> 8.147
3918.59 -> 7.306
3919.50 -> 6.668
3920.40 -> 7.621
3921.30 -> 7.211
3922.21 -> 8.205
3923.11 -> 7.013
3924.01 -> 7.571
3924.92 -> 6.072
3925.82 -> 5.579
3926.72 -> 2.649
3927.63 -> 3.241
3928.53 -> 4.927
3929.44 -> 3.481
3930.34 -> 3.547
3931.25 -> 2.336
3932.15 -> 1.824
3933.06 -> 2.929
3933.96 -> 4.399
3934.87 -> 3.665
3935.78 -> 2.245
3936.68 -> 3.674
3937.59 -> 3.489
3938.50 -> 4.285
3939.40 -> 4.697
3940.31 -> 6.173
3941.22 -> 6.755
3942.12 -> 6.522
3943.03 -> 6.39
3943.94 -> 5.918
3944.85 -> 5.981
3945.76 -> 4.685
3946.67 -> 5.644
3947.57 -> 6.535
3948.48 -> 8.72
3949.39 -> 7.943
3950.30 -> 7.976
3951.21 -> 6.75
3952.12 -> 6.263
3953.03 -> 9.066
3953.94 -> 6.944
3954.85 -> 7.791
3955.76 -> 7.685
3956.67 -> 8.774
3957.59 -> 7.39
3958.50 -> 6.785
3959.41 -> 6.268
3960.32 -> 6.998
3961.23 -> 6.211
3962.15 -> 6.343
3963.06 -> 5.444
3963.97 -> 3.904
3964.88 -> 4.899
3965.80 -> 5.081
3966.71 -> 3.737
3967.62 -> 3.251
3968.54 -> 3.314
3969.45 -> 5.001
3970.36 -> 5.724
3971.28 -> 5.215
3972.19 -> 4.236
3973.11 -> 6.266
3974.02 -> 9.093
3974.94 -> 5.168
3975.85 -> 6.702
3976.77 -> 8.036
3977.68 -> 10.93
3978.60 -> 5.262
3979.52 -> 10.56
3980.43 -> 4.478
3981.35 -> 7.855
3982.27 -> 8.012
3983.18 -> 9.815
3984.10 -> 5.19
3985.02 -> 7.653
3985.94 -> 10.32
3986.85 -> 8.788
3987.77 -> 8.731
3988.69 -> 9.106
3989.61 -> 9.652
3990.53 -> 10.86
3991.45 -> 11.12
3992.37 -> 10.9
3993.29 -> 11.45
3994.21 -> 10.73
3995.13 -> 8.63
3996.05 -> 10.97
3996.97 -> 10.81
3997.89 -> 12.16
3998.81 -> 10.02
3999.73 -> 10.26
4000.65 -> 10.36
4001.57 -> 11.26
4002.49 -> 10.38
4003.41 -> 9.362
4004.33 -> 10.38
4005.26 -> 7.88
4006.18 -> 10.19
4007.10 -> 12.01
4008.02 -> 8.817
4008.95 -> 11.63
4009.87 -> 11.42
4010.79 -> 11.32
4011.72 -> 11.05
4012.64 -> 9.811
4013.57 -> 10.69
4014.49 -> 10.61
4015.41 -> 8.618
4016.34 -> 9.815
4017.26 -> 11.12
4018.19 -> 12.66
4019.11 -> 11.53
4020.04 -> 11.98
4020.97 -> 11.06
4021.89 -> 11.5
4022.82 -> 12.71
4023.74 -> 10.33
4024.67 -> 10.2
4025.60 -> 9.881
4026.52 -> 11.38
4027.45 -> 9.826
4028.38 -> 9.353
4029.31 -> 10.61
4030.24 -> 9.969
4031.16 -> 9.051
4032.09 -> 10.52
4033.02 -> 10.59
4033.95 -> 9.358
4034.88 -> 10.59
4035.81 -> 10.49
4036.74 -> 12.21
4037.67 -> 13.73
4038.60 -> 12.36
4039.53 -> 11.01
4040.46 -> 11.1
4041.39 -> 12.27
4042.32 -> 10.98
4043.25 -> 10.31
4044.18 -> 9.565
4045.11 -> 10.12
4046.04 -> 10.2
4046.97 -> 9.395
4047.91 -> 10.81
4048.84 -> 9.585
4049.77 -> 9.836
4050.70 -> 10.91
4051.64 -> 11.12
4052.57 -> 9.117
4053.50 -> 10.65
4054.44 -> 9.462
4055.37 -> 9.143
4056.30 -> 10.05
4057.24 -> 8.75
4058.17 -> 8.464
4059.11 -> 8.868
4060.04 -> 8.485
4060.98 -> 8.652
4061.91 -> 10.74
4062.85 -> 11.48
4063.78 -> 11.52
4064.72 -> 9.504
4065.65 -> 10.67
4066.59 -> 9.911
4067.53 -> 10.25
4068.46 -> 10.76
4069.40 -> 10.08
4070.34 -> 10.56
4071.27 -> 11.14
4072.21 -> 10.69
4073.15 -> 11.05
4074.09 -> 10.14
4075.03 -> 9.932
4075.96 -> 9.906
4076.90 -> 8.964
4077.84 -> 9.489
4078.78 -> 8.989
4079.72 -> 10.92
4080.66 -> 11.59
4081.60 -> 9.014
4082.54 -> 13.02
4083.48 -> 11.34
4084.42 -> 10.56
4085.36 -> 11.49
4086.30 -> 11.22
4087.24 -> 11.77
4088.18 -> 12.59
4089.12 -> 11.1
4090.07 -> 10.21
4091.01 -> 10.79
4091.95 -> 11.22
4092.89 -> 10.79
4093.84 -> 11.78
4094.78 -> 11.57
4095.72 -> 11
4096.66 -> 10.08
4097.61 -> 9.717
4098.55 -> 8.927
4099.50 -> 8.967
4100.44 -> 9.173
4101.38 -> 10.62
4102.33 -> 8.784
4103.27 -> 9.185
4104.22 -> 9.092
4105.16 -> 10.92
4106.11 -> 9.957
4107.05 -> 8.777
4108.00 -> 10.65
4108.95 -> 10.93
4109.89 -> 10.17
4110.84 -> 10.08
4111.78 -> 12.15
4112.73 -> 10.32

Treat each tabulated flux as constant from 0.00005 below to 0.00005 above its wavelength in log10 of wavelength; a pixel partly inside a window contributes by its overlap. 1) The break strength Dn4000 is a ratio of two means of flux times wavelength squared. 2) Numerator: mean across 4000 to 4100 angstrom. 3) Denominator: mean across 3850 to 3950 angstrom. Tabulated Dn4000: 1.89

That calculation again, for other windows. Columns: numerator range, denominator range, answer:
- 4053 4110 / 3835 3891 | 2.22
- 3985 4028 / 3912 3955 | 1.81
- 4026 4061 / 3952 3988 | 1.58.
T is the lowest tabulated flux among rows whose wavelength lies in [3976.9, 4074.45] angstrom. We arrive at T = 4.478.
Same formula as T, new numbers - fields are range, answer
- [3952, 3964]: 3.904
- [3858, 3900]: 3.617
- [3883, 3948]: 1.824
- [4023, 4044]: 9.051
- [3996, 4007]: 7.88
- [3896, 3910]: 6.026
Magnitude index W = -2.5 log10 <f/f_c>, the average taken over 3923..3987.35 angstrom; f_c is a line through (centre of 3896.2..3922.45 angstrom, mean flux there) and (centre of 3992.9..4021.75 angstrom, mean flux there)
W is 0.460 mag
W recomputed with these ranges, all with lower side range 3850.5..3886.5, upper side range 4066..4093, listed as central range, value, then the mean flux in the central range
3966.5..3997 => 0.05 mag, 7.87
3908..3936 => 0.08 mag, 6.12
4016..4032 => -0.16 mag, 10.8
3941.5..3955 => 0.08 mag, 6.86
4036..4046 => -0.17 mag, 11.3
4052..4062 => 0.09 mag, 9.28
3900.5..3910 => -0.22 mag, 7.66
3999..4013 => -0.18 mag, 10.4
